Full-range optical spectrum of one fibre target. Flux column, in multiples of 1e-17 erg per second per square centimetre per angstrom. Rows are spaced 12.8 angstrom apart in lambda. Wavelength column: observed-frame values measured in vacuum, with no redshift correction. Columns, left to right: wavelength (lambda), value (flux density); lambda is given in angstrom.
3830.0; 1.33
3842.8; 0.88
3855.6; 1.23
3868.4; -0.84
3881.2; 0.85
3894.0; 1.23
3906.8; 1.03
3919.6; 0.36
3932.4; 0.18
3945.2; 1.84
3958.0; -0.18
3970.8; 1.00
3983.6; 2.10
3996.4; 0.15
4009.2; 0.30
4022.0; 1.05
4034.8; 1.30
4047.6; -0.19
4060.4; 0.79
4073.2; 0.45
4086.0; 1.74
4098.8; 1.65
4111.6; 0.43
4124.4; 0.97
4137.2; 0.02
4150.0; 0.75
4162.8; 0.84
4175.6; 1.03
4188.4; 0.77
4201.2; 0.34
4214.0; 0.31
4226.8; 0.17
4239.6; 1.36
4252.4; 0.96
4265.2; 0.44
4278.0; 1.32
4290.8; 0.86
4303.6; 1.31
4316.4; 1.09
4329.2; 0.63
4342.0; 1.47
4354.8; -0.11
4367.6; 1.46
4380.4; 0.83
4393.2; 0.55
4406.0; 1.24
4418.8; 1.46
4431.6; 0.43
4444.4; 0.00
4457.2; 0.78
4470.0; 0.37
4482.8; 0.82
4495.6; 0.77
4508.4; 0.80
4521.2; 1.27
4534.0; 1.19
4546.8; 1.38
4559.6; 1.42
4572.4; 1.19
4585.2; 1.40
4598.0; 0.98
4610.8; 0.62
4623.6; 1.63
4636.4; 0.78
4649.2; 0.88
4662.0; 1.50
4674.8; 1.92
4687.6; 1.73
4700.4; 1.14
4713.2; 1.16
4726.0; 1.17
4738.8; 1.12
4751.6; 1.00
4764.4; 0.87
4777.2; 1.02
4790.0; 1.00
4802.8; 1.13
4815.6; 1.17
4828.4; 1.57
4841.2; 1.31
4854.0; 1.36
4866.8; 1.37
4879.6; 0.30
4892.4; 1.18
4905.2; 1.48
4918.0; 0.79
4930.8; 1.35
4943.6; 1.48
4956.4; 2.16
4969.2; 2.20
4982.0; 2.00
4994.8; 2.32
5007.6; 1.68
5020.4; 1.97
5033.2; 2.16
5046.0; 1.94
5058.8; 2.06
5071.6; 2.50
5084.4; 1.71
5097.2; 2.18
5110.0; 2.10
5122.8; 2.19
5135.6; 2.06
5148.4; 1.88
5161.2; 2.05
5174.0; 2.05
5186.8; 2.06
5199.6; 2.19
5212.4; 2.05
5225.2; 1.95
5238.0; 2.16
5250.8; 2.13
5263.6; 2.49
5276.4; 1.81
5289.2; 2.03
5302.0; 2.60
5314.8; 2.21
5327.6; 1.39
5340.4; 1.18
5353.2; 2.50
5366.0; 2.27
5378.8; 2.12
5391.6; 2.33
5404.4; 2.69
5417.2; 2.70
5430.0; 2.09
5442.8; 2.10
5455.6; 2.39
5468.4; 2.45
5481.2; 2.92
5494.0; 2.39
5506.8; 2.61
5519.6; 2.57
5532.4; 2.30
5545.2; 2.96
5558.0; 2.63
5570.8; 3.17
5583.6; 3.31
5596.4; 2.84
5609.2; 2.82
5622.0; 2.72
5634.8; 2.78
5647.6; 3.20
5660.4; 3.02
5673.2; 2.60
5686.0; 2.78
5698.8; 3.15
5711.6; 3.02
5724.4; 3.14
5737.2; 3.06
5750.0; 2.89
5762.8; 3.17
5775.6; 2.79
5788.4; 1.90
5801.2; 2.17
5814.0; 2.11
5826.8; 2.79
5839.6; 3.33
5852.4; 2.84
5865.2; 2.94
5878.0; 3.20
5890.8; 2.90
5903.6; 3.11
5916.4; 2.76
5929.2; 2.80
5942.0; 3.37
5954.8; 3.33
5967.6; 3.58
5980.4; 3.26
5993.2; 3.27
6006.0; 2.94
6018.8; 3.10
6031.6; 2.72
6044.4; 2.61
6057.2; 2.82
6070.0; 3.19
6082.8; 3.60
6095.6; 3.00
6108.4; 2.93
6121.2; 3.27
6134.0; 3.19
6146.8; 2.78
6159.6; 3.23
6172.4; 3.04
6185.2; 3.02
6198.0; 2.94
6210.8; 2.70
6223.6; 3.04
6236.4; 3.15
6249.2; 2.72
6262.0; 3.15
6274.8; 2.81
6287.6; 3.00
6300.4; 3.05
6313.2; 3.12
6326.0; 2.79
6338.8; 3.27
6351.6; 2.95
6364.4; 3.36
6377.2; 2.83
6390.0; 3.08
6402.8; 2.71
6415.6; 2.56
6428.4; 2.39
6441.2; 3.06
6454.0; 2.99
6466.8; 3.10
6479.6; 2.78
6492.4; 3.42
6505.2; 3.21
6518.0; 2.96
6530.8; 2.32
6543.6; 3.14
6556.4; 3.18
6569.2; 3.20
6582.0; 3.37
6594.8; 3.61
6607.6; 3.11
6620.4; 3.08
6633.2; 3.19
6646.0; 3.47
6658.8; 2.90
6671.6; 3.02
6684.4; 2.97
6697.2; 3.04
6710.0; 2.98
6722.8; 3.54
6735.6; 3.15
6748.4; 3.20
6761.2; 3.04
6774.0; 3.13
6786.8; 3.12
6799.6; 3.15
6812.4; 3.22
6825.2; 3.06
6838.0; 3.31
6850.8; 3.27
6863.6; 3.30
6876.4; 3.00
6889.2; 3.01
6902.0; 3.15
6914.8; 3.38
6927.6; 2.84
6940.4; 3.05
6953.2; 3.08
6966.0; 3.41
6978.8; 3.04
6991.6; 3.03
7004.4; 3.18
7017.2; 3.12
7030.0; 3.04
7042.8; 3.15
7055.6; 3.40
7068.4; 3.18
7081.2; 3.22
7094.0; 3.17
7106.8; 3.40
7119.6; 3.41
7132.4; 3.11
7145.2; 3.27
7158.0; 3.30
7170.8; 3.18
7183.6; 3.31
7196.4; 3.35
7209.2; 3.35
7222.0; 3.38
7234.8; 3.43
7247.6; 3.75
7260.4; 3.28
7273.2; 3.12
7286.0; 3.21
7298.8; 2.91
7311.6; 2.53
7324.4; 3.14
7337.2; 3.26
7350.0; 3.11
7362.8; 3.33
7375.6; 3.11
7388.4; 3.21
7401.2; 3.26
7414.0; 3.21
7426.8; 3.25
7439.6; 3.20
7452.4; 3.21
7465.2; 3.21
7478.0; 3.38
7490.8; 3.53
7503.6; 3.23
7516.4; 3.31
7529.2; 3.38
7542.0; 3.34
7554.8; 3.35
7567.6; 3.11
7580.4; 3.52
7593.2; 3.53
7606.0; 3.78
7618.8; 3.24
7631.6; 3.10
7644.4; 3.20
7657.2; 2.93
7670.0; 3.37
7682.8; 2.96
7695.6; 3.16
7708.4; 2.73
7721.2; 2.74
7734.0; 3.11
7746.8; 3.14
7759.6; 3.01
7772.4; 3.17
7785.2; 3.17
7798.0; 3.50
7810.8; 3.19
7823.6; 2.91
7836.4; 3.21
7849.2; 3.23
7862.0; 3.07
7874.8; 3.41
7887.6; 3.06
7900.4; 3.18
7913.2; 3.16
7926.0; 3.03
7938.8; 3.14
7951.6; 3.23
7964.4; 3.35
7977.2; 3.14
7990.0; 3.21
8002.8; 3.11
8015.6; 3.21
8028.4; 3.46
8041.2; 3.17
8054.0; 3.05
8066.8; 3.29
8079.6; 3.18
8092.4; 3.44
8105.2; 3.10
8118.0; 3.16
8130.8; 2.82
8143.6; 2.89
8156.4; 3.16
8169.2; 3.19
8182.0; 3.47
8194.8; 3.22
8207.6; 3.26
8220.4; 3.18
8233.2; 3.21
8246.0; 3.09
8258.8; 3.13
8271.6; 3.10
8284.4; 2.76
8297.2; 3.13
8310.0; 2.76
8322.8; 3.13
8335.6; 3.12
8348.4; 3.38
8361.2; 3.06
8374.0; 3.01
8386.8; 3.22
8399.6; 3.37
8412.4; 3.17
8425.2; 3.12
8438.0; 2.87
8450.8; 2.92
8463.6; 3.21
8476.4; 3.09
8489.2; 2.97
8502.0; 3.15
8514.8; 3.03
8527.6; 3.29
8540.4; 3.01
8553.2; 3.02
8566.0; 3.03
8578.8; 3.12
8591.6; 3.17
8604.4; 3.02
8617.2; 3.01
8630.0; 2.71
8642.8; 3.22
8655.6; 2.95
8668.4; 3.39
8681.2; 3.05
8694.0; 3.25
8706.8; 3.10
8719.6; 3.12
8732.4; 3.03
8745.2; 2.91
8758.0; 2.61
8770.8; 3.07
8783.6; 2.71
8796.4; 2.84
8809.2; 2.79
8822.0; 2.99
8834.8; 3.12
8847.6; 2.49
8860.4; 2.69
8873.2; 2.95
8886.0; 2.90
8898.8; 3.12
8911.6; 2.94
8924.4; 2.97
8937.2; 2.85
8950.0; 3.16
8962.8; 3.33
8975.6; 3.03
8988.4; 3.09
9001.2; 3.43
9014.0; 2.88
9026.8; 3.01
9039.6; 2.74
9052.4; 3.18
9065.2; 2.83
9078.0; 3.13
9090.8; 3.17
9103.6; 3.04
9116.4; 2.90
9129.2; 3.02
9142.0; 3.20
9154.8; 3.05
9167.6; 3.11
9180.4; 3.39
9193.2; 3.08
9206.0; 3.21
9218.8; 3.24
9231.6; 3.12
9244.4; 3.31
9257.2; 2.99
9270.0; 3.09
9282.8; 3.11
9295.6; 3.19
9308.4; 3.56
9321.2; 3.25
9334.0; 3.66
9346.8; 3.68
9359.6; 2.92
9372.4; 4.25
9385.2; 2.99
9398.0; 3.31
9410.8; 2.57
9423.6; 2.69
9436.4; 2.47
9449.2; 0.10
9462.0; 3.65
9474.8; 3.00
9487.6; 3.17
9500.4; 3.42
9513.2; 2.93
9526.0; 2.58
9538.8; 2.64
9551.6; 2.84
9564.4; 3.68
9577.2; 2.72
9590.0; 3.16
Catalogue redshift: 0.24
